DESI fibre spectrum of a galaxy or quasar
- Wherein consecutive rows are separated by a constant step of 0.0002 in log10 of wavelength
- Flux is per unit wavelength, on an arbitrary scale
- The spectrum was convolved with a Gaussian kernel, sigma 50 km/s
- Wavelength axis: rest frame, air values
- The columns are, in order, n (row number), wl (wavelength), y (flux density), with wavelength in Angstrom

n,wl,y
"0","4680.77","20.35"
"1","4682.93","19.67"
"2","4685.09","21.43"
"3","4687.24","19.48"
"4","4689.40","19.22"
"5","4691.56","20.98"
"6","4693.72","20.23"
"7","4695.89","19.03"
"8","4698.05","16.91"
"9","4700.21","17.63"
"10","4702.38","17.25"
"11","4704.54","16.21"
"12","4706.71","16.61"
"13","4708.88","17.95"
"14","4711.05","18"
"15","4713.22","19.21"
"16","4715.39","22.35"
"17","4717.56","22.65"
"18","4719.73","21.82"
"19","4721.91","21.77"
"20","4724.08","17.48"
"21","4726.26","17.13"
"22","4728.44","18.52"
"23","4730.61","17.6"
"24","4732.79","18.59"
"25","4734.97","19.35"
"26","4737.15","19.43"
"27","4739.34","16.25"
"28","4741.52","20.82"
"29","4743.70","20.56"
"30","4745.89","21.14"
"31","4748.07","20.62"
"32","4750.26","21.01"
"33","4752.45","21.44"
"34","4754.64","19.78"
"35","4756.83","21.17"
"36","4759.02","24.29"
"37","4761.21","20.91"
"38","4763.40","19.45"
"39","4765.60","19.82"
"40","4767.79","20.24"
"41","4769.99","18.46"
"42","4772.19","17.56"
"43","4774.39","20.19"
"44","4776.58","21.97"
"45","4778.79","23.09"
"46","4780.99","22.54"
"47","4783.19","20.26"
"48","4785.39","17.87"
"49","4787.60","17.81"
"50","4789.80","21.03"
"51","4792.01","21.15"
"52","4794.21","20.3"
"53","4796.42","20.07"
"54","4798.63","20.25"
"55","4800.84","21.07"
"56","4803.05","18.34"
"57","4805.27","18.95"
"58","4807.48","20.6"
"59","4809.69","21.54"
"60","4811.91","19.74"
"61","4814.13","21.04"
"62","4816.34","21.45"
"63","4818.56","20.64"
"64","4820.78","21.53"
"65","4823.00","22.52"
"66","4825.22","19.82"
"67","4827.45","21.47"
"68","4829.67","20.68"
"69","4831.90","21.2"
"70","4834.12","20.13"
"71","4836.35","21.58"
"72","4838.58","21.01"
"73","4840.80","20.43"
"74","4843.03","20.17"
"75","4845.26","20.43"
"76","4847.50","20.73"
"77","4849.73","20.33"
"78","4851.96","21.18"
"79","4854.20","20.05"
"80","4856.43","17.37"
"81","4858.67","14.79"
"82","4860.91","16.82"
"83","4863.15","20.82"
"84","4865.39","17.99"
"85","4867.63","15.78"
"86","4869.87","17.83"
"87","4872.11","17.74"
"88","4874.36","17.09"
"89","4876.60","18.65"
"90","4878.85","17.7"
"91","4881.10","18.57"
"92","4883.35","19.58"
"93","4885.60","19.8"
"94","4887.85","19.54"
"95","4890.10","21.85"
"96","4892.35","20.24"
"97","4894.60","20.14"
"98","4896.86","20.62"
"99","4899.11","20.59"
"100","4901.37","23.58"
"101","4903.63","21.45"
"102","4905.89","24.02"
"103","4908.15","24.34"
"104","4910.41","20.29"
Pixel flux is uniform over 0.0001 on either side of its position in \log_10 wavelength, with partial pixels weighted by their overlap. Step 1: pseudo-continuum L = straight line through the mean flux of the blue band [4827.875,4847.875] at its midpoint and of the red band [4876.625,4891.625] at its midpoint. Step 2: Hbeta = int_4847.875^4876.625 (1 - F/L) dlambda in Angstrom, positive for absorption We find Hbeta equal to 2.63 Angstrom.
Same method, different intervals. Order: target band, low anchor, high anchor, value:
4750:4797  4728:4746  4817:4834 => -1.4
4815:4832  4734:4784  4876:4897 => -0.9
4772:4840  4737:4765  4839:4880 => -3.5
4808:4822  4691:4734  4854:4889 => -2.0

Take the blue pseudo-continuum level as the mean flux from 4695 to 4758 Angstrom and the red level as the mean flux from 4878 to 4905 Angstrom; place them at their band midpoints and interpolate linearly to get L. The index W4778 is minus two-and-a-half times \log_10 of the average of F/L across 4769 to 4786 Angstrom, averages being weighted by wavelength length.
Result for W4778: -0.039 mag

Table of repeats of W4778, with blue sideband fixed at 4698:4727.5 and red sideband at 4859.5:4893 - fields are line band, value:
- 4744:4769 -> -0.11 mag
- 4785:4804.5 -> -0.06 mag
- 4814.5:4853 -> -0.12 mag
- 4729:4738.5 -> 0.01 mag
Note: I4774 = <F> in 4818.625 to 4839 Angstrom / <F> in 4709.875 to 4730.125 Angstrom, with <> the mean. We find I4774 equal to 1.06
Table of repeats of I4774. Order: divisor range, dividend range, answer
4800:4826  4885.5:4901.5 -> 1.00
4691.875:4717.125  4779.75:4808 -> 1.08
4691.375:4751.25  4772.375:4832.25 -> 1.07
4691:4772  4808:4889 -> 1.01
